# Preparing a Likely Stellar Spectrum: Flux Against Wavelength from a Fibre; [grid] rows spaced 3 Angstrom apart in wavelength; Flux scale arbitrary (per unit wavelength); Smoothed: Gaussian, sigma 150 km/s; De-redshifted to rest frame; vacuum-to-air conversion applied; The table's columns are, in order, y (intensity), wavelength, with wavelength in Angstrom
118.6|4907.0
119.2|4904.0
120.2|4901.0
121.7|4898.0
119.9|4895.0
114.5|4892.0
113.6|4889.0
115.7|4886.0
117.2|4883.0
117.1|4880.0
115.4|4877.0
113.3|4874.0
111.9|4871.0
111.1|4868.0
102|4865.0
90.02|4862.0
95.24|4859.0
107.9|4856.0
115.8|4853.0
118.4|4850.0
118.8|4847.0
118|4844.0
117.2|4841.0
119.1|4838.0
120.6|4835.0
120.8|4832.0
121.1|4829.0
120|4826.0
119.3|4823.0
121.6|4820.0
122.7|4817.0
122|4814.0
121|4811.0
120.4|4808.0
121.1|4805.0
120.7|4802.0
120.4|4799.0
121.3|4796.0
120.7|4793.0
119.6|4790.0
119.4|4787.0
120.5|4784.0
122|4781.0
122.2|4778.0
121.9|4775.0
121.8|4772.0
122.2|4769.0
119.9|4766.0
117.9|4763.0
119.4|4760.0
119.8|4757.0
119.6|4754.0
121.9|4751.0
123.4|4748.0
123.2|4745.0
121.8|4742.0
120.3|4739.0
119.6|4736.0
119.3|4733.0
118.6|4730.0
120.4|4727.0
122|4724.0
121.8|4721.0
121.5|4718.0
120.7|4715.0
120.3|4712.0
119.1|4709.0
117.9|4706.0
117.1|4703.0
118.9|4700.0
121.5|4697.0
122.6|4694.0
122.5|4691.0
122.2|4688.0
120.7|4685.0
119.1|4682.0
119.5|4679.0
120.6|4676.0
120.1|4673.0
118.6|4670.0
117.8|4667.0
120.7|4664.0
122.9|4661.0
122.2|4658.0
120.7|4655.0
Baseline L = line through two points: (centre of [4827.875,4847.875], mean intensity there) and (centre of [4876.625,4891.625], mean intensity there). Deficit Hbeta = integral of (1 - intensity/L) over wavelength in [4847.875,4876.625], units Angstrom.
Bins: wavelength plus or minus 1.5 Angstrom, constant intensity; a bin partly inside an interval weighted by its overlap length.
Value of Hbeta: 2.35 Angstrom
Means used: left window 119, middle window 108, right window 116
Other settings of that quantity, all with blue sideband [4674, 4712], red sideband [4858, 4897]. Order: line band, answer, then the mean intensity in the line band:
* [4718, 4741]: -0.4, 120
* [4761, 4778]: -0.7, 121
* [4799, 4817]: -1.1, 121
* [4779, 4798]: -0.9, 121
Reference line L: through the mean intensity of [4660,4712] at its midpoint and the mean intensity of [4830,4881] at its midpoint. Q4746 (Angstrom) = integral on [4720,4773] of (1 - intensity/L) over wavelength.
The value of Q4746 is -1.49 Angstrom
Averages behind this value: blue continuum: 120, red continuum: 113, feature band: 121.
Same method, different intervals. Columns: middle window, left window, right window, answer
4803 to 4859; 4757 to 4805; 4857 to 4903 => -1.11 Angstrom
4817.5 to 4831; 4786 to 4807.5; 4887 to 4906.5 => -0.09 Angstrom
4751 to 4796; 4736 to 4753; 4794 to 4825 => 0.33 Angstrom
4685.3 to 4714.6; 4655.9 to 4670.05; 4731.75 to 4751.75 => 0.17 Angstrom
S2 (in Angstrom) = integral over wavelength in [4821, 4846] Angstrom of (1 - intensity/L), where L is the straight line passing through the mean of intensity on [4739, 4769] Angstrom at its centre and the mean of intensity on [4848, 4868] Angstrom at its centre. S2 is -2.4 Angstrom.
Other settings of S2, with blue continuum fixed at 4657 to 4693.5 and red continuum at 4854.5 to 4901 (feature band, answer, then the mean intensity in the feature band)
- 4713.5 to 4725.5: -0.29 Angstrom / 122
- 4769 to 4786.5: -0.85 Angstrom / 122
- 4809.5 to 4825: -0.97 Angstrom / 121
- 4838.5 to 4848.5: -0.46 Angstrom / 118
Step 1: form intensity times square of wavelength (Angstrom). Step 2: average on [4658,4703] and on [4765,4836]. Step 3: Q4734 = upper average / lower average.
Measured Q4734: 1.06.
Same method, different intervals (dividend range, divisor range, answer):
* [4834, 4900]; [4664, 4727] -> 1.01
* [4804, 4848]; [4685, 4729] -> 1.05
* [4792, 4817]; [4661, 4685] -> 1.07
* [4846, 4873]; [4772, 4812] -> 0.92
